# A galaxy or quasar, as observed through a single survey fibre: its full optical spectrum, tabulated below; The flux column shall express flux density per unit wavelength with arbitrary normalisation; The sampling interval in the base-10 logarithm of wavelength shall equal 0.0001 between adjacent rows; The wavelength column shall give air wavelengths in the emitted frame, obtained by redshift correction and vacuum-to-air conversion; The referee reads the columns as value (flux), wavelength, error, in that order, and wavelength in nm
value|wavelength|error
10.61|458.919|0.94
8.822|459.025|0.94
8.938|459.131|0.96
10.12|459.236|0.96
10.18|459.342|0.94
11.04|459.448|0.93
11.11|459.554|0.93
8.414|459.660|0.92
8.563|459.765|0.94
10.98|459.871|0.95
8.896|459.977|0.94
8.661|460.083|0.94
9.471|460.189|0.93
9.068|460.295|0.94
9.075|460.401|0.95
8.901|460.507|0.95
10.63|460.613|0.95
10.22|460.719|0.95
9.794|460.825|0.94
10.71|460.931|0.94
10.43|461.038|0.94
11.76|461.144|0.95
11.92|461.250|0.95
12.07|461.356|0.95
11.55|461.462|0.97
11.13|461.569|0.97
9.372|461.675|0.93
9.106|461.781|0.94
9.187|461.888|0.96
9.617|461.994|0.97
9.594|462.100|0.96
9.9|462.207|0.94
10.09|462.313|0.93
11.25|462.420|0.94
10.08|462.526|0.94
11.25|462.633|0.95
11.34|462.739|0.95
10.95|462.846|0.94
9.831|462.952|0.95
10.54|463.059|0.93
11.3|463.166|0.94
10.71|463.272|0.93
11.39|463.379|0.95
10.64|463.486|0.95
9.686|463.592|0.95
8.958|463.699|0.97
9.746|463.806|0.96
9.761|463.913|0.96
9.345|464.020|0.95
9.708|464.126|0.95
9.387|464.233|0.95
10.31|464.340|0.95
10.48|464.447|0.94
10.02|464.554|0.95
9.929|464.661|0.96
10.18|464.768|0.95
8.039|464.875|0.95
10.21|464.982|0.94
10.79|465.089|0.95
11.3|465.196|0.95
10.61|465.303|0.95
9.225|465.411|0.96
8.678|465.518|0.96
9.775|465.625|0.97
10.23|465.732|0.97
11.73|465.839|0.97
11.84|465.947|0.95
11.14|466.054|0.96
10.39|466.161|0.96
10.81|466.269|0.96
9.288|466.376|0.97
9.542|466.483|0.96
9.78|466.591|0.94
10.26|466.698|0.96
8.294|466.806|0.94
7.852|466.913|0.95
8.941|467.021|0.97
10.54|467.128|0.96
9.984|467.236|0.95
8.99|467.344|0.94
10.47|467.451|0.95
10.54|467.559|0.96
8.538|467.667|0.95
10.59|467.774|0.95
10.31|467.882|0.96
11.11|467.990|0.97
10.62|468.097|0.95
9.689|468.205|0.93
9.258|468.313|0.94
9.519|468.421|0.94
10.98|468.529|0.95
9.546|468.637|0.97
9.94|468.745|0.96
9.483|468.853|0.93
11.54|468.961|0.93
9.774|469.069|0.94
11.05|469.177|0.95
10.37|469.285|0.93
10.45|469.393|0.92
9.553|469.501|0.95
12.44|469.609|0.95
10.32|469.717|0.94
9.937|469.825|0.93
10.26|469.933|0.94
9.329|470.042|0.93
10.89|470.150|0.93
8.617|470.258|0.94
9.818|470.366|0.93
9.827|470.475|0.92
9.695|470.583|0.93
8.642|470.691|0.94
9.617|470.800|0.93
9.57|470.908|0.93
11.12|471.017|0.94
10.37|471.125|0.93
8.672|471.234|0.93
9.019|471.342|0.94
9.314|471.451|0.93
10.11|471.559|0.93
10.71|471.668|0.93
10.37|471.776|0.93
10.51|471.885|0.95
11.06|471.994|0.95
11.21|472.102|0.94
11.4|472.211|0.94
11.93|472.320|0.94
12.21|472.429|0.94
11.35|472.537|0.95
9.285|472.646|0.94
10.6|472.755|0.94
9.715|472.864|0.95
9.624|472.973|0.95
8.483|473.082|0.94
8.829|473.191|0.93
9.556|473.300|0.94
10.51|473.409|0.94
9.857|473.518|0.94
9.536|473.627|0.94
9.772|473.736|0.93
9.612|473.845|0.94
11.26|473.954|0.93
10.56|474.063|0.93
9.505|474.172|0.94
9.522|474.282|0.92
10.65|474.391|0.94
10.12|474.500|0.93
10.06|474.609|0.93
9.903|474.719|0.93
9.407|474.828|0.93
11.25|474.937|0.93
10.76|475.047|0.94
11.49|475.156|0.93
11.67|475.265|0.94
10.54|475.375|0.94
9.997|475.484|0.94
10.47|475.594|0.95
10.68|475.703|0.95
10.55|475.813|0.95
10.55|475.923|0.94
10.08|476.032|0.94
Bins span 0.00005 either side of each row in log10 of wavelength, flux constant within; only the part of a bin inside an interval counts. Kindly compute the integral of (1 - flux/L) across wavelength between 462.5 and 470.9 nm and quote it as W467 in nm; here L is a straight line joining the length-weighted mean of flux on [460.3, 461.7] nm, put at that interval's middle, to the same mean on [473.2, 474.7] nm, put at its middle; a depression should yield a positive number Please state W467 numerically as 0.19 nm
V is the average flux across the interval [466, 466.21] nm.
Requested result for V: 10.8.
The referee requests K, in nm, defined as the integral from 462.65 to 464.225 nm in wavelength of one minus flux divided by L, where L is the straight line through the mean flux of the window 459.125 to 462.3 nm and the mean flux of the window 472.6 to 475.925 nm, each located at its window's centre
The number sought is -0.03 nm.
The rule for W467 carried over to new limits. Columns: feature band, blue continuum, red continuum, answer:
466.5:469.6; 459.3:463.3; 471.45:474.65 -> 0.09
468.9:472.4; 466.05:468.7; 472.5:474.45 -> -0.13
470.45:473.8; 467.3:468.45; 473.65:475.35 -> 0.05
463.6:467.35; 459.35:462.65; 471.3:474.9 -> 0.09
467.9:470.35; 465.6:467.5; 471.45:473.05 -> 0.02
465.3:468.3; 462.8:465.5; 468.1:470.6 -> 0.04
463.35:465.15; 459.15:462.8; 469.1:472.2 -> 0.04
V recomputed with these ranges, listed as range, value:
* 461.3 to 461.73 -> 11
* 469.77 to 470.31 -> 9.81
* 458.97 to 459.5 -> 9.81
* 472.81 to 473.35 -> 9.23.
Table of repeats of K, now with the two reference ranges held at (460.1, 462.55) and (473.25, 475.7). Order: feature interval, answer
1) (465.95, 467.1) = 0.05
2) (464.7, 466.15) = -0.01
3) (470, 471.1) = 0.06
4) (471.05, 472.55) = -0.05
